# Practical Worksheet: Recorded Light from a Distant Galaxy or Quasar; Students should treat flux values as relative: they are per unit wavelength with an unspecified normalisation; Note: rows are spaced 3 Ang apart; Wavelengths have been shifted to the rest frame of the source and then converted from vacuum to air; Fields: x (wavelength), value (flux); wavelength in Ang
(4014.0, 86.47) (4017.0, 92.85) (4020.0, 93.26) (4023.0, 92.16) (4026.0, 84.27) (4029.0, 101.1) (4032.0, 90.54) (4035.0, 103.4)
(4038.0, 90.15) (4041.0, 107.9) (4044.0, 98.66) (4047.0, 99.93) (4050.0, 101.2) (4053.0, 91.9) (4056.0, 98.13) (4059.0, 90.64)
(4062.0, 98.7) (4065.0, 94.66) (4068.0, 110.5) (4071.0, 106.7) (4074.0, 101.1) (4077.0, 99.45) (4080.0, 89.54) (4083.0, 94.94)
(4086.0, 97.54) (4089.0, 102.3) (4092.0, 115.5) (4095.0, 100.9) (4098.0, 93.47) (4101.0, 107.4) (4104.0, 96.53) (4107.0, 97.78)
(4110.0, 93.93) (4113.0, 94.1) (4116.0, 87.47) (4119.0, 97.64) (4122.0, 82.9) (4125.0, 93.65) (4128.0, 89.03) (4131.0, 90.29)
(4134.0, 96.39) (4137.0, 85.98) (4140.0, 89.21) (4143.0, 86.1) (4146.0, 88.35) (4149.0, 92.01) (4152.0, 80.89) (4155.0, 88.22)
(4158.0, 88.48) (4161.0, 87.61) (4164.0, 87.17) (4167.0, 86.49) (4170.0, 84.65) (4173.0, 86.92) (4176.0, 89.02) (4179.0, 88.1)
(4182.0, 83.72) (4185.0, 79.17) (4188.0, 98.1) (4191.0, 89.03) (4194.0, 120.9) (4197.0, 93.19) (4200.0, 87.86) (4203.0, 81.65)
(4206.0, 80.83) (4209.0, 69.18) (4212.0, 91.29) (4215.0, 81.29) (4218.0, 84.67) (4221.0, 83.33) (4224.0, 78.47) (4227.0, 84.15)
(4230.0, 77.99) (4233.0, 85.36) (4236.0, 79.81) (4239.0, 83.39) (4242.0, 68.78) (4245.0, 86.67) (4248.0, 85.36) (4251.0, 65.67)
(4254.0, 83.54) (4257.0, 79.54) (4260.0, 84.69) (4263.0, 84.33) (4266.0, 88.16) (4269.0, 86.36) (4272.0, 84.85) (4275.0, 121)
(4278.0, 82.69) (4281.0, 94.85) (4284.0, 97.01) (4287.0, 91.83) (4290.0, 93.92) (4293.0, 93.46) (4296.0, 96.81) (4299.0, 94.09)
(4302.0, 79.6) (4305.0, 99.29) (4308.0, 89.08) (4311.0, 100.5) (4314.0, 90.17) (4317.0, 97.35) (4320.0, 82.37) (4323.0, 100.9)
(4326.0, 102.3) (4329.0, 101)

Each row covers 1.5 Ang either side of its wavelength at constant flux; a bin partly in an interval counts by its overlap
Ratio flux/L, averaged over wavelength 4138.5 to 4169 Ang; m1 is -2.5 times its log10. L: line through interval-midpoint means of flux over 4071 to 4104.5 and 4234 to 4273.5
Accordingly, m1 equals 0.07 mag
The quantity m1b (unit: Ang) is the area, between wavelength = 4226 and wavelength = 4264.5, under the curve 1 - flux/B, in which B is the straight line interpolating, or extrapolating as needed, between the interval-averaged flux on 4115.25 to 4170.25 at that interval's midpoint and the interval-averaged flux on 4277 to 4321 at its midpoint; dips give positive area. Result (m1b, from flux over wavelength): 4.4 Ang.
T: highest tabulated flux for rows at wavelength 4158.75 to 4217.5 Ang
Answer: 120.9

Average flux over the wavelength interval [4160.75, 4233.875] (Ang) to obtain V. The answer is 86.4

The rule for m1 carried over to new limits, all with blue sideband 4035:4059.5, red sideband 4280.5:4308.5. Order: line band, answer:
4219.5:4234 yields 0.16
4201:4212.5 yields 0.18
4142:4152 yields 0.10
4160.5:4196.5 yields 0.06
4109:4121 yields 0.04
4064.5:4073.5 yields -0.08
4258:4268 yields 0.10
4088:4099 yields -0.07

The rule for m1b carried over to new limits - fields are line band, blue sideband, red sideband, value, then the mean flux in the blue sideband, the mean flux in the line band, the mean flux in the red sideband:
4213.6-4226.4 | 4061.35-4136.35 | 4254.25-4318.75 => 1.6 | 97.2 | 82.1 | 91.7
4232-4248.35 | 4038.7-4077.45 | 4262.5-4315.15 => 2.3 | 99.8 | 81.2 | 92.8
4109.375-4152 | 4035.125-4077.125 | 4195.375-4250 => 0.8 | 99.4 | 90.1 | 82.3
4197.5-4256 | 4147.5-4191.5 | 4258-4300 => 5.6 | 87.3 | 81.2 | 92.3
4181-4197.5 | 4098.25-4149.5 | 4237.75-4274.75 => -1.3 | 92.3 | 94.4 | 83.1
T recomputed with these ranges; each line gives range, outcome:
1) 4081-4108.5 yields 115.5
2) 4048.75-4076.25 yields 110.5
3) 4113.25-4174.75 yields 97.64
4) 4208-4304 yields 121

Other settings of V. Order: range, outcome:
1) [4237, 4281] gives 84.9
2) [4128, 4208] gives 88.7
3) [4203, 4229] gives 81.6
